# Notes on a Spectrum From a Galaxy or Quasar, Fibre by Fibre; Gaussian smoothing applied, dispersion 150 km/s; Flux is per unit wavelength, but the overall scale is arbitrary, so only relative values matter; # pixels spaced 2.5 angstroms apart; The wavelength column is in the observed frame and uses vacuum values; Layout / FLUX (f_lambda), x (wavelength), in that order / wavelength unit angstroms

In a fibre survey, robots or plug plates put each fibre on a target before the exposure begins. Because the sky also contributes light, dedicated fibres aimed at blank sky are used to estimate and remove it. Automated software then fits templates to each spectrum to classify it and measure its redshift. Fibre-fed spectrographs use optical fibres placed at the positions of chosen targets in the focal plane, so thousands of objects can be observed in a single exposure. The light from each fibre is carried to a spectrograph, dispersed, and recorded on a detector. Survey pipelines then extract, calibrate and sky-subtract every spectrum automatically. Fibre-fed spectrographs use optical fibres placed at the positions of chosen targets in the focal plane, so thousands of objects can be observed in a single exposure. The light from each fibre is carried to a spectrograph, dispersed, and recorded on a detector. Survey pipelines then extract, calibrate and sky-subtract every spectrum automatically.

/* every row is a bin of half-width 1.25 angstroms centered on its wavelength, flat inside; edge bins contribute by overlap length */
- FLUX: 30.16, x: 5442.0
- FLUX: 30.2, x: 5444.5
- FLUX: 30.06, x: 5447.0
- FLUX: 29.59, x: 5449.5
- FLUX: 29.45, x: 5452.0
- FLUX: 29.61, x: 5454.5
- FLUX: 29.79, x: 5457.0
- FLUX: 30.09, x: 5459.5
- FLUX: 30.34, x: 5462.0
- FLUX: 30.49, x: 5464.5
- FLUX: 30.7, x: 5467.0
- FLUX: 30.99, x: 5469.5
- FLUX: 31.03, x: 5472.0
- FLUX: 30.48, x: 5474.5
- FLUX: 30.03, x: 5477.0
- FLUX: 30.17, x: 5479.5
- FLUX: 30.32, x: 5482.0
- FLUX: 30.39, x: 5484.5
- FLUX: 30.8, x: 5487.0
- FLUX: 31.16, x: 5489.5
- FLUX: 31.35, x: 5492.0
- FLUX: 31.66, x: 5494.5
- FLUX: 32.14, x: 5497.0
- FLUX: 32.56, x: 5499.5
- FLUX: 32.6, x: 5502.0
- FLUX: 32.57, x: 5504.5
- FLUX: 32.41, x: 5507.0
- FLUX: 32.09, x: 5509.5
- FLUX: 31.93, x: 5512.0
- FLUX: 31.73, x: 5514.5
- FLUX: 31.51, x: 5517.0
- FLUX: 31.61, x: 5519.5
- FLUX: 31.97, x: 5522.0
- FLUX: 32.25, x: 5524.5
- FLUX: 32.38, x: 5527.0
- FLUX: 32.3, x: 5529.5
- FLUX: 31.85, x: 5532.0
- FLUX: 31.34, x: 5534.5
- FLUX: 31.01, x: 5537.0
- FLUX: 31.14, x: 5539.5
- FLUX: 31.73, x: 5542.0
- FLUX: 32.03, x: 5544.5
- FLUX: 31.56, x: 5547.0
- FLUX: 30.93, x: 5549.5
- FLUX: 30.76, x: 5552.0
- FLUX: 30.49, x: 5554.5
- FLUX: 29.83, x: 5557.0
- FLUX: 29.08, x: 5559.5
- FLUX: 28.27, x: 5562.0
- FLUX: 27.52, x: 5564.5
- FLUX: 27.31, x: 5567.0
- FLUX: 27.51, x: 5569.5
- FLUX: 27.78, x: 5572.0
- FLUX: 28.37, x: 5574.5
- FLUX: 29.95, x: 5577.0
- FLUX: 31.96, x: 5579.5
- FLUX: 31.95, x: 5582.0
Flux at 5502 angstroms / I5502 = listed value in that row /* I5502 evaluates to 32.6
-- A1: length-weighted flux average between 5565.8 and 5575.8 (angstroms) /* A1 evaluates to 27.8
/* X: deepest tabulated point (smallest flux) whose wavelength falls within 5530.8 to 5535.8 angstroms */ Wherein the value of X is 31.34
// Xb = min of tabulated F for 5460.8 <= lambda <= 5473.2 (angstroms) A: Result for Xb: 30.34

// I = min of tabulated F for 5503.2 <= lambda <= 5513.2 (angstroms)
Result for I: 31.93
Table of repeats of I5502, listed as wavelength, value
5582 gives 31.95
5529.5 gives 32.3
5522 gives 31.97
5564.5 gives 27.52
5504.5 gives 32.57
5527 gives 32.38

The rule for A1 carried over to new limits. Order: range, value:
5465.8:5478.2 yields 30.6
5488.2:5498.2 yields 31.6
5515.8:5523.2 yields 31.7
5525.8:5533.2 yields 32.2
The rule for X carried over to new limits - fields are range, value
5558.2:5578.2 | 27.31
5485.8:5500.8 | 30.8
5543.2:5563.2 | 28.27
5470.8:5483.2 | 30.03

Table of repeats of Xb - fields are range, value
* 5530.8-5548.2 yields 31.01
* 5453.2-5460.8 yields 29.61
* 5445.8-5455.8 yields 29.45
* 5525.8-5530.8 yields 32.3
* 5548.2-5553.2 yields 30.76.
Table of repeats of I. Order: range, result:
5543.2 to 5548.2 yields 31.56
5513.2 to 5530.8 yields 31.51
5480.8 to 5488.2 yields 30.32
